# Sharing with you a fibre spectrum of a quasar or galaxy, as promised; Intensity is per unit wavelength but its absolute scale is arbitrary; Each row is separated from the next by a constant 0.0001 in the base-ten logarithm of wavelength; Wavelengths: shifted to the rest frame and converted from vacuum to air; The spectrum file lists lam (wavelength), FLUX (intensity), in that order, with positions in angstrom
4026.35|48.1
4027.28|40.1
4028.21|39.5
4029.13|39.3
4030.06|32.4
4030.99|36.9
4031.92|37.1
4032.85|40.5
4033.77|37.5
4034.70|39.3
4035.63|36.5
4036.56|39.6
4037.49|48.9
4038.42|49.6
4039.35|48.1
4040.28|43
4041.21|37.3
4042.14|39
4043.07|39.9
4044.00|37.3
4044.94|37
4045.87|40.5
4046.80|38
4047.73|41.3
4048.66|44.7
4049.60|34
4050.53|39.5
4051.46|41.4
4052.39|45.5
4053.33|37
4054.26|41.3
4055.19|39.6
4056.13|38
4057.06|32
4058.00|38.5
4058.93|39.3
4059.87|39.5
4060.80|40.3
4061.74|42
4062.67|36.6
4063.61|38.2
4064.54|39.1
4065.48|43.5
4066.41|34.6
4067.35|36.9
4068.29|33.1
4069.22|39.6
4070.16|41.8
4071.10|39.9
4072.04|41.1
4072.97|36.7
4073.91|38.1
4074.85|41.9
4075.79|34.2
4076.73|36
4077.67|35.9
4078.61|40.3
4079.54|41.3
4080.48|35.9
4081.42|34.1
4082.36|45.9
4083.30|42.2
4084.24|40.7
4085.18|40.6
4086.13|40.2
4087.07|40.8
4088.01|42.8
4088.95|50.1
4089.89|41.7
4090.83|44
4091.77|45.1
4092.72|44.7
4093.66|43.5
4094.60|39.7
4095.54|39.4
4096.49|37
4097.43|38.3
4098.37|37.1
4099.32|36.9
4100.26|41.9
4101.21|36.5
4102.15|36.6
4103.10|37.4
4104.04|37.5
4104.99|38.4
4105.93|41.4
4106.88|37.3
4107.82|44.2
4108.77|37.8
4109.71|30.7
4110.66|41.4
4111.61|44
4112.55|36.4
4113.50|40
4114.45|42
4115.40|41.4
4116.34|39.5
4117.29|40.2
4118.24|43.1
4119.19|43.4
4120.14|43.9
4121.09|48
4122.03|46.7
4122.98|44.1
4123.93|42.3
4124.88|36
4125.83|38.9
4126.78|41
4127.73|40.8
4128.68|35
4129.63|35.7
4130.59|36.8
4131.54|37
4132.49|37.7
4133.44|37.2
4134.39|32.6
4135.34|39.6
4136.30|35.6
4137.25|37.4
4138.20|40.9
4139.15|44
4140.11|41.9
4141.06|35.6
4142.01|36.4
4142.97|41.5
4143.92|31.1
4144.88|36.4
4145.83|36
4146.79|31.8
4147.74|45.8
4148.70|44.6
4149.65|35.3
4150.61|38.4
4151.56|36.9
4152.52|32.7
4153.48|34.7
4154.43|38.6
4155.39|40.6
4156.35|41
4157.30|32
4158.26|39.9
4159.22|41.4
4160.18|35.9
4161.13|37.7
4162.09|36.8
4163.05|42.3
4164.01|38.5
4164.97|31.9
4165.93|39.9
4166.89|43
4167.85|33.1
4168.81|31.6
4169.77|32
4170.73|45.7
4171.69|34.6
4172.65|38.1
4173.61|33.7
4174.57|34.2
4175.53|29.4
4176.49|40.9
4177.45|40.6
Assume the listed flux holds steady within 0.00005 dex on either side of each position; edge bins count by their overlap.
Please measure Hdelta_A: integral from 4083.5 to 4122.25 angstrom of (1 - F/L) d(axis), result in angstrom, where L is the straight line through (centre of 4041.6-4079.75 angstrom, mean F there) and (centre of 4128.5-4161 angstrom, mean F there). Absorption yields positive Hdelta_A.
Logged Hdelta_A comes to -2.6 angstrom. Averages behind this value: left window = 38.9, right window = 37.6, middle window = 40.8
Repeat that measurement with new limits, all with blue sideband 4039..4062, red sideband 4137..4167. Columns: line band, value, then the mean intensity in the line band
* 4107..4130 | -1.2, 40.7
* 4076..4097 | -1.0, 40.9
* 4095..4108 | 0.1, 38.4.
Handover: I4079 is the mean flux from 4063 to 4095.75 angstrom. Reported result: 40.1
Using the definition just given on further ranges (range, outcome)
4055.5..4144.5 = 39.4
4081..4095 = 42.4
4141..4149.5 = 37.7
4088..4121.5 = 40.6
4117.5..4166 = 38.7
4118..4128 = 42.6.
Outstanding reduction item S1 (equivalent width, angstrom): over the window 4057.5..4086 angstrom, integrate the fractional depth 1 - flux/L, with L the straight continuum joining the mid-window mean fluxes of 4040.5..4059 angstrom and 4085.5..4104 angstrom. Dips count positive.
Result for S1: 0.65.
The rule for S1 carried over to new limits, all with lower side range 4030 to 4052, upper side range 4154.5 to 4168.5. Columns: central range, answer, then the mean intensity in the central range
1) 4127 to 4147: 0.61 angstrom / 37.3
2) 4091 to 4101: -0.30 angstrom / 40.3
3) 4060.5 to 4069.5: 0.32 angstrom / 38.3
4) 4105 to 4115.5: -0.17 angstrom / 39.6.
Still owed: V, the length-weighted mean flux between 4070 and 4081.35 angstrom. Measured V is 38.4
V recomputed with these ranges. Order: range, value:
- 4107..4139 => 39.8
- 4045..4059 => 39.3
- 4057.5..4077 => 38.6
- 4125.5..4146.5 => 37.6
